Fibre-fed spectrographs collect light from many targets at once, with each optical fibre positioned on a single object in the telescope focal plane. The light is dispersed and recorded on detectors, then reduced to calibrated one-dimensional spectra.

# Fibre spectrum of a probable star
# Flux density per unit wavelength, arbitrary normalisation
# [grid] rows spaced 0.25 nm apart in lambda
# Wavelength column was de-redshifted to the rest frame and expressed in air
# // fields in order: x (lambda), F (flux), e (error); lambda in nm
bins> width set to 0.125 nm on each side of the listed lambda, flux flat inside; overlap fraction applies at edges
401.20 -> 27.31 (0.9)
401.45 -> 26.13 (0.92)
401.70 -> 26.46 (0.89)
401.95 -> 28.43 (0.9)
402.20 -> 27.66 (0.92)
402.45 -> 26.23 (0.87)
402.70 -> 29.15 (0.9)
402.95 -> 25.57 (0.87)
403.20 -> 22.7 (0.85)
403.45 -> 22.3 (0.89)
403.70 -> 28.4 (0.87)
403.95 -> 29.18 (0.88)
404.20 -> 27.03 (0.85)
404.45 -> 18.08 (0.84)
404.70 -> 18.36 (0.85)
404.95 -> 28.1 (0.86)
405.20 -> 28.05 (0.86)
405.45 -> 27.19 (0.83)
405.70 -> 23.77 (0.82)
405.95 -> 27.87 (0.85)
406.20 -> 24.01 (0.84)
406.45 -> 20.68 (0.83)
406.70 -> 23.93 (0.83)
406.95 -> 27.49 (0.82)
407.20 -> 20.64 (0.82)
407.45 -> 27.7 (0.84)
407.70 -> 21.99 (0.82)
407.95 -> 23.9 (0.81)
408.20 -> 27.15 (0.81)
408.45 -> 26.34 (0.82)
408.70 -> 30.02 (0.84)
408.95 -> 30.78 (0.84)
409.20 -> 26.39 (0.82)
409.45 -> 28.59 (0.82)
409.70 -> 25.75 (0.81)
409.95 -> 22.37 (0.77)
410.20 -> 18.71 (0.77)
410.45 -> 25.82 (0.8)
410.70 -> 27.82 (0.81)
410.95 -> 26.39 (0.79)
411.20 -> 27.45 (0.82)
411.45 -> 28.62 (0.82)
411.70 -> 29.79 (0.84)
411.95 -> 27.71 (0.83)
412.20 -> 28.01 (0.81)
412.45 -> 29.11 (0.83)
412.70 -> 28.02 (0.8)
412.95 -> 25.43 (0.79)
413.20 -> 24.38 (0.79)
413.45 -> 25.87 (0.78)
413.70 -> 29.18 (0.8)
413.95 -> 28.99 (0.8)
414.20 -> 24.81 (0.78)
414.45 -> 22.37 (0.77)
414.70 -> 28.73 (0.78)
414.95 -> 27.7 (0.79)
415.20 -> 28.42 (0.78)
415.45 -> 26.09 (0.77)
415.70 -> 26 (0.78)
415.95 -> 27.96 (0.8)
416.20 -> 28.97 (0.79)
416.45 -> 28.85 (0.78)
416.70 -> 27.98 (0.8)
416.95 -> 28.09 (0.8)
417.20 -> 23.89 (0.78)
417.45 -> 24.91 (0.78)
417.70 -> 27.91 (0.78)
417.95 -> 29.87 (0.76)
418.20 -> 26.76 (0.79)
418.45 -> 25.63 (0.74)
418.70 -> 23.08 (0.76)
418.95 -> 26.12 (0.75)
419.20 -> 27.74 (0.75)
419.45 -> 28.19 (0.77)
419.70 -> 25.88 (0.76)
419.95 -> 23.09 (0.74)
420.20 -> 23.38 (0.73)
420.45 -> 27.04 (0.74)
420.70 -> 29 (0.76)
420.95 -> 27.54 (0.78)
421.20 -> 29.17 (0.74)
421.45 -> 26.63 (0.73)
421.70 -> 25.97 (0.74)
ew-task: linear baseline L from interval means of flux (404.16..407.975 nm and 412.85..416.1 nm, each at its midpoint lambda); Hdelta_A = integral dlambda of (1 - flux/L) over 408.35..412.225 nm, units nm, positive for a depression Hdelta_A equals -0.22 nm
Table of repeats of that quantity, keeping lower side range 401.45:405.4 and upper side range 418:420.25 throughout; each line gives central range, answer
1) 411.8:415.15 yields -0.16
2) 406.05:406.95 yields 0.07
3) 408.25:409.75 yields -0.13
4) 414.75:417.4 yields -0.17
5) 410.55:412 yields -0.12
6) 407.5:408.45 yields 0.03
